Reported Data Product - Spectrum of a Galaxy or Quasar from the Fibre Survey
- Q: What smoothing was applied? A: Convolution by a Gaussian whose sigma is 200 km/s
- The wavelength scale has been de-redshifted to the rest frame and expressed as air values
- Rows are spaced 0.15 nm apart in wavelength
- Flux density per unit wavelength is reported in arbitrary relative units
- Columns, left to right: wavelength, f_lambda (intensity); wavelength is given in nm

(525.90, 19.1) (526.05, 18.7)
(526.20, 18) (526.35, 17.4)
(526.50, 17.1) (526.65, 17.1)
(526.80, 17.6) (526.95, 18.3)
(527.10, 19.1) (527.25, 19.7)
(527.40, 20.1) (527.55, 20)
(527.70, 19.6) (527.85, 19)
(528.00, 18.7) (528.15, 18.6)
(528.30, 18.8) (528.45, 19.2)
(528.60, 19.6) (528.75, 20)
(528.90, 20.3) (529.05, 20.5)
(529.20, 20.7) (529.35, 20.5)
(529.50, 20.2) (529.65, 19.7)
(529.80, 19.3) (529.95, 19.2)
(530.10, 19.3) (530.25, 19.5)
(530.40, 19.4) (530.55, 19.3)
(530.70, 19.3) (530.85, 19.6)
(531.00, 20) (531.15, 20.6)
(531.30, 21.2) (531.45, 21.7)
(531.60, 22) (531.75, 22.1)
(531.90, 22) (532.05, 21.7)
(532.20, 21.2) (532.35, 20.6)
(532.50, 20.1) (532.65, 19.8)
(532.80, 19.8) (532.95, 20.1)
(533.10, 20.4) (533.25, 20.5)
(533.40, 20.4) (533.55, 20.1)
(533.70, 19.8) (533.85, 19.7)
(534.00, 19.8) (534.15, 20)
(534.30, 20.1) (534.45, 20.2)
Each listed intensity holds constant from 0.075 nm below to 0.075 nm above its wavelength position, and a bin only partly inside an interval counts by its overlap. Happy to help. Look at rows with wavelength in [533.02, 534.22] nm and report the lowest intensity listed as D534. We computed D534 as 19.7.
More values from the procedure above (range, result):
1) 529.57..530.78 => 19.2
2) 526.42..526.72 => 17.1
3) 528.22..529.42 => 18.8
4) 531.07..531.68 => 20.6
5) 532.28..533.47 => 19.8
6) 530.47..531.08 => 19.3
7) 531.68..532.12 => 21.7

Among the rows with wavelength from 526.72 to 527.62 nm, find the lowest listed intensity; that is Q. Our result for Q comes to 17.6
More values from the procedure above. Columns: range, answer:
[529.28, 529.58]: 20.2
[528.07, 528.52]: 18.6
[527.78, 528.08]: 18.7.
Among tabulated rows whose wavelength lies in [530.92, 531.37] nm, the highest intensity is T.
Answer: 21.2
